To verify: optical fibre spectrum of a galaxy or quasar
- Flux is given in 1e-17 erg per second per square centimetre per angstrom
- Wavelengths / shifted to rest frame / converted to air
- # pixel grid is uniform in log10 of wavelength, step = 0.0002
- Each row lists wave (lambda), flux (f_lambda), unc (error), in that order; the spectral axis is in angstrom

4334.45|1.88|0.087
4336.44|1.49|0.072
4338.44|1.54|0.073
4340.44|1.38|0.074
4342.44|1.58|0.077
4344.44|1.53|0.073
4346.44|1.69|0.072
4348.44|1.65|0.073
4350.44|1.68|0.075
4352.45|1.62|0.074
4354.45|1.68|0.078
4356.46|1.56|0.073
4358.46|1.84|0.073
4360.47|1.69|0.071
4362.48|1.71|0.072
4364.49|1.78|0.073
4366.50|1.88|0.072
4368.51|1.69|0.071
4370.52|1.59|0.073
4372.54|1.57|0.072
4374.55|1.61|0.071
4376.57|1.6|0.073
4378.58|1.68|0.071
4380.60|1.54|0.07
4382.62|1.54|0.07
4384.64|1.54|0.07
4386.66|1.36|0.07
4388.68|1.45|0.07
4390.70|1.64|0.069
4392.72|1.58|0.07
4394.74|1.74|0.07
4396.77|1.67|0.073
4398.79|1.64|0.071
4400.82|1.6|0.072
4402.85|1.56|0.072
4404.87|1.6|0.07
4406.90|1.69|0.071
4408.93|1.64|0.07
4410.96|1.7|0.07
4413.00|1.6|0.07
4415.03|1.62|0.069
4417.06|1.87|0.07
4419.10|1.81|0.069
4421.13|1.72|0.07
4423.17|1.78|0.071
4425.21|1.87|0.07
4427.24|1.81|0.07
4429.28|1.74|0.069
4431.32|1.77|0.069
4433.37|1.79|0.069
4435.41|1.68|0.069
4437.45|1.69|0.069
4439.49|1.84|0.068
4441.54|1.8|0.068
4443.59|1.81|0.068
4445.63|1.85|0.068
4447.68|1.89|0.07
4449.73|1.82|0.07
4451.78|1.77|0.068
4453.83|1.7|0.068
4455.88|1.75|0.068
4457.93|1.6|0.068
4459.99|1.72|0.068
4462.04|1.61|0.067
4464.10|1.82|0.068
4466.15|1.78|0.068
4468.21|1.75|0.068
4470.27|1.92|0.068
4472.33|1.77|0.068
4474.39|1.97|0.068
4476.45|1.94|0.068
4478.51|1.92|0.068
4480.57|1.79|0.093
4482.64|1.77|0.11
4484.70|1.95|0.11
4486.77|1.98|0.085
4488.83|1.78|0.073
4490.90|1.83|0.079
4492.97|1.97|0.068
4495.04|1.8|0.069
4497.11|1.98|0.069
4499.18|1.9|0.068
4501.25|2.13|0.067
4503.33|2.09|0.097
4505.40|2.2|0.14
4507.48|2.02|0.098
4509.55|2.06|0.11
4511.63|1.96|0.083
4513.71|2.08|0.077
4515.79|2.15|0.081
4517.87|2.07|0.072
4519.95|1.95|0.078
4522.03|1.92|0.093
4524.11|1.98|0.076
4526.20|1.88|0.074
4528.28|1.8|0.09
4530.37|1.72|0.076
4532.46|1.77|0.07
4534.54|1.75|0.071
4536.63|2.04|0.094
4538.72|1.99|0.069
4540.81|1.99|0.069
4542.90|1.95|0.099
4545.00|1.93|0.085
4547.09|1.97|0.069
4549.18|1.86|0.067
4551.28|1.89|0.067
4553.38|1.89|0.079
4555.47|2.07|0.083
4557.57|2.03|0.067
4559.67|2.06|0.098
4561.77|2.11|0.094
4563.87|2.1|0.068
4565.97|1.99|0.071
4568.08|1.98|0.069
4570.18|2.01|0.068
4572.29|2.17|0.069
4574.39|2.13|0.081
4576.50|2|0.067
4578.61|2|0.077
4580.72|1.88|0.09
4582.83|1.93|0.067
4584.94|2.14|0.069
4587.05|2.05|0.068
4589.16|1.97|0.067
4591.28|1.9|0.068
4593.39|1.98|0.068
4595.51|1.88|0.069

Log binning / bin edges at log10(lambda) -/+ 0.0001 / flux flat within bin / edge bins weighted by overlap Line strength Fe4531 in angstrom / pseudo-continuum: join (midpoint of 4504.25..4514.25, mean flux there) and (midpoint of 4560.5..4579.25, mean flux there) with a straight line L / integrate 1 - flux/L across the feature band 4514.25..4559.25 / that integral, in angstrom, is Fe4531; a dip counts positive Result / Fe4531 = 2.7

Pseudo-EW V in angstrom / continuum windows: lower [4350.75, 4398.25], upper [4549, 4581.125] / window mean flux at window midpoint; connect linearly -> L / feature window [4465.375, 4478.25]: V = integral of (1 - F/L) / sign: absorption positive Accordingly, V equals -0.2 angstrom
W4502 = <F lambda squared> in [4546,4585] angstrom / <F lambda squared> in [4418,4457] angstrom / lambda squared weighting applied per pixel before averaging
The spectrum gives 1.19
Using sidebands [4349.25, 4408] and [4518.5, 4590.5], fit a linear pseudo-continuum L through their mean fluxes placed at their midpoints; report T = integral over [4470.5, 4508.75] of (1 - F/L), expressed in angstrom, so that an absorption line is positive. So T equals -1.8 angstrom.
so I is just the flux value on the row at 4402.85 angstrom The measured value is 1.56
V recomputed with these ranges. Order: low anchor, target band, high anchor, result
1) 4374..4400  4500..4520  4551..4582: -2.0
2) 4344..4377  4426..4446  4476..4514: 0.6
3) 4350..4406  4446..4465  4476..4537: 0.7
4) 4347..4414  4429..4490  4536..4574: 0.1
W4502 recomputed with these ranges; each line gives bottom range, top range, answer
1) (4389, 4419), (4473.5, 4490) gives 1.18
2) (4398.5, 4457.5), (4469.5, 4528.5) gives 1.16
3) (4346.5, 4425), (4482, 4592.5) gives 1.28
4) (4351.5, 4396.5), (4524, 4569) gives 1.29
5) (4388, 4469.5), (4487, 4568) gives 1.19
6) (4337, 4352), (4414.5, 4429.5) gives 1.17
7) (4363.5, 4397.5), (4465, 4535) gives 1.26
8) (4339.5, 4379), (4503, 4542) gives 1.28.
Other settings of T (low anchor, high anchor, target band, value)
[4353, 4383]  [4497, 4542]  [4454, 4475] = 1.13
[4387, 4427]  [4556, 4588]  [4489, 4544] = -1.26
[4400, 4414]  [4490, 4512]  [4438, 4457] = -0.15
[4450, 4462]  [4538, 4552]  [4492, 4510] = -1.88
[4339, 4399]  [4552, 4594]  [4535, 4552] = 0.13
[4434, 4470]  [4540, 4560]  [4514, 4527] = -0.68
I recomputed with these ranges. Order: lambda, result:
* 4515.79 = 2.15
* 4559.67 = 2.06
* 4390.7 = 1.64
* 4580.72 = 1.88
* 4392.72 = 1.58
